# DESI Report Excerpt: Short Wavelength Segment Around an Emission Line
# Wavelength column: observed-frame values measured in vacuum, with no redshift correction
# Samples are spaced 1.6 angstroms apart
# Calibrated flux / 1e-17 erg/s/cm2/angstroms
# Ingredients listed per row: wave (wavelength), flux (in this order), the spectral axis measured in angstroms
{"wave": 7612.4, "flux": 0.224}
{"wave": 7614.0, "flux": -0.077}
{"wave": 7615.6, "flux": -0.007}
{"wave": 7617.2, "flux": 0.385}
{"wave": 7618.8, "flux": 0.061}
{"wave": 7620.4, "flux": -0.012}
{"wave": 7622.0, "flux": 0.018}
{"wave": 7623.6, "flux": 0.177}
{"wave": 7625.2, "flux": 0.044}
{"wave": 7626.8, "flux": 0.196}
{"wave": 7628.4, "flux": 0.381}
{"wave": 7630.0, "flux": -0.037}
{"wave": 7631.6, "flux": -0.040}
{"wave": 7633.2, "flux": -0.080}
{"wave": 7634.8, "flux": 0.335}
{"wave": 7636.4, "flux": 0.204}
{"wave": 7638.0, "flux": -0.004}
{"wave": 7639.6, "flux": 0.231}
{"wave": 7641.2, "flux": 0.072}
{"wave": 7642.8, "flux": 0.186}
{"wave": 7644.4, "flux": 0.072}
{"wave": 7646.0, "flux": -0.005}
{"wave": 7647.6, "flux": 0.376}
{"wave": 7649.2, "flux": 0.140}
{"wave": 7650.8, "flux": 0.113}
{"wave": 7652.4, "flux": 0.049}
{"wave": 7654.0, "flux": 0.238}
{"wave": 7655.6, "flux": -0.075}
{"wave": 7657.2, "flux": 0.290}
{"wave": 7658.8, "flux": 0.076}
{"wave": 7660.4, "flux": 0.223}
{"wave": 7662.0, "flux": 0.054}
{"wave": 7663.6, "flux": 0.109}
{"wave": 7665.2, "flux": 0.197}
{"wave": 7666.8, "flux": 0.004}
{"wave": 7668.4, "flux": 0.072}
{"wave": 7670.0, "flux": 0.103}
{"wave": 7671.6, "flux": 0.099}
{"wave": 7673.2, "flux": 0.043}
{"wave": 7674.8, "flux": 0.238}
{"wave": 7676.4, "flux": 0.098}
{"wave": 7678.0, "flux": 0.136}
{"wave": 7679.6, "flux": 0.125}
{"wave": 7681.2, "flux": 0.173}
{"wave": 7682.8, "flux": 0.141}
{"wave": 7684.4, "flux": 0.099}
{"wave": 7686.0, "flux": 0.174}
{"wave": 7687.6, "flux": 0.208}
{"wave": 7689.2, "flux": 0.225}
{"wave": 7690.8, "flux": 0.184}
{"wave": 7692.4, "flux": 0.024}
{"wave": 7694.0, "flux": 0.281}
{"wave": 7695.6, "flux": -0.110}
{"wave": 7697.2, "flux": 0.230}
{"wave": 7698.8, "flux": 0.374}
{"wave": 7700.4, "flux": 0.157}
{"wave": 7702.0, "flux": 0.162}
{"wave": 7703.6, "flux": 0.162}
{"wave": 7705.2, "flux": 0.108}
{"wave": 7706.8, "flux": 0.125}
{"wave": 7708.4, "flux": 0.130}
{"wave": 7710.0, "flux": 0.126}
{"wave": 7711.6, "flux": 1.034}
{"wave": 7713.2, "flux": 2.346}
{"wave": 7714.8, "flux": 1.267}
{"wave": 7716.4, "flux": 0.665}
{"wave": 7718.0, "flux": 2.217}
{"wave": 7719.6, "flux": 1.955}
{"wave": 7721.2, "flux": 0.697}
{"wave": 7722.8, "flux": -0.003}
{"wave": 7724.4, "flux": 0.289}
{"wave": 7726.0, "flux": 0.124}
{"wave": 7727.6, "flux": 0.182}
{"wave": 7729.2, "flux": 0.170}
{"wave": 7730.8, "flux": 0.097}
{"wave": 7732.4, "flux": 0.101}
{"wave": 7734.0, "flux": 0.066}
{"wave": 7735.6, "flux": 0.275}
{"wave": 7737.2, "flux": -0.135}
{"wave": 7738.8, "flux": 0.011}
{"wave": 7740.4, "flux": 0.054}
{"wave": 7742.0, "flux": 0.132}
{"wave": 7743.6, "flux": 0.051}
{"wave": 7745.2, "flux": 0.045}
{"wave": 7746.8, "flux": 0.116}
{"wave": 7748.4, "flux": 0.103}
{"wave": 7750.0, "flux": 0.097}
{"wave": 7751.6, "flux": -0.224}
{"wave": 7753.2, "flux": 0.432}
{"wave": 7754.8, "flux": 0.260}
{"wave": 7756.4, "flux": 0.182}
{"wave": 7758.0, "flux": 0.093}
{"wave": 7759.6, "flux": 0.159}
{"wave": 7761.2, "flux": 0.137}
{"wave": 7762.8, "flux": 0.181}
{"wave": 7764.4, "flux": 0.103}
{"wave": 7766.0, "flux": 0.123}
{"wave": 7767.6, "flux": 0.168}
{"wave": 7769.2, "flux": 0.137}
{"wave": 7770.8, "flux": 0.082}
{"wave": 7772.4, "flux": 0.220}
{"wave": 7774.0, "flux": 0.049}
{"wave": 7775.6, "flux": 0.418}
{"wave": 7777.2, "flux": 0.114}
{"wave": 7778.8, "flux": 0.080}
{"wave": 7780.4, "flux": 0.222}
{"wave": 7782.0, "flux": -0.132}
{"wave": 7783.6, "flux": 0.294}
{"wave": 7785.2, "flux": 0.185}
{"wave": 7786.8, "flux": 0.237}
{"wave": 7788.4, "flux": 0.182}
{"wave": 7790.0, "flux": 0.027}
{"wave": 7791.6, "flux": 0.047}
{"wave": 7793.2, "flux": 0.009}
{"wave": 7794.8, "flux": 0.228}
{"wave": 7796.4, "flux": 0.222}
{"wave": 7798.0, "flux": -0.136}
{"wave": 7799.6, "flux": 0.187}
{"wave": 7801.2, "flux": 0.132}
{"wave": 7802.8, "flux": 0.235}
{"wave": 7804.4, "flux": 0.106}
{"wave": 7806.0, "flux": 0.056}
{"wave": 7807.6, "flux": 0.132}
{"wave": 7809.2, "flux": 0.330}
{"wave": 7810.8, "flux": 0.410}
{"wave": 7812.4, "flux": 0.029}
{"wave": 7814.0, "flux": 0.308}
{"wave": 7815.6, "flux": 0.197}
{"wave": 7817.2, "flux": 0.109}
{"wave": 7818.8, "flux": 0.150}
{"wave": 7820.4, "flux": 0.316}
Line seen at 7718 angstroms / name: [O II] 3727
